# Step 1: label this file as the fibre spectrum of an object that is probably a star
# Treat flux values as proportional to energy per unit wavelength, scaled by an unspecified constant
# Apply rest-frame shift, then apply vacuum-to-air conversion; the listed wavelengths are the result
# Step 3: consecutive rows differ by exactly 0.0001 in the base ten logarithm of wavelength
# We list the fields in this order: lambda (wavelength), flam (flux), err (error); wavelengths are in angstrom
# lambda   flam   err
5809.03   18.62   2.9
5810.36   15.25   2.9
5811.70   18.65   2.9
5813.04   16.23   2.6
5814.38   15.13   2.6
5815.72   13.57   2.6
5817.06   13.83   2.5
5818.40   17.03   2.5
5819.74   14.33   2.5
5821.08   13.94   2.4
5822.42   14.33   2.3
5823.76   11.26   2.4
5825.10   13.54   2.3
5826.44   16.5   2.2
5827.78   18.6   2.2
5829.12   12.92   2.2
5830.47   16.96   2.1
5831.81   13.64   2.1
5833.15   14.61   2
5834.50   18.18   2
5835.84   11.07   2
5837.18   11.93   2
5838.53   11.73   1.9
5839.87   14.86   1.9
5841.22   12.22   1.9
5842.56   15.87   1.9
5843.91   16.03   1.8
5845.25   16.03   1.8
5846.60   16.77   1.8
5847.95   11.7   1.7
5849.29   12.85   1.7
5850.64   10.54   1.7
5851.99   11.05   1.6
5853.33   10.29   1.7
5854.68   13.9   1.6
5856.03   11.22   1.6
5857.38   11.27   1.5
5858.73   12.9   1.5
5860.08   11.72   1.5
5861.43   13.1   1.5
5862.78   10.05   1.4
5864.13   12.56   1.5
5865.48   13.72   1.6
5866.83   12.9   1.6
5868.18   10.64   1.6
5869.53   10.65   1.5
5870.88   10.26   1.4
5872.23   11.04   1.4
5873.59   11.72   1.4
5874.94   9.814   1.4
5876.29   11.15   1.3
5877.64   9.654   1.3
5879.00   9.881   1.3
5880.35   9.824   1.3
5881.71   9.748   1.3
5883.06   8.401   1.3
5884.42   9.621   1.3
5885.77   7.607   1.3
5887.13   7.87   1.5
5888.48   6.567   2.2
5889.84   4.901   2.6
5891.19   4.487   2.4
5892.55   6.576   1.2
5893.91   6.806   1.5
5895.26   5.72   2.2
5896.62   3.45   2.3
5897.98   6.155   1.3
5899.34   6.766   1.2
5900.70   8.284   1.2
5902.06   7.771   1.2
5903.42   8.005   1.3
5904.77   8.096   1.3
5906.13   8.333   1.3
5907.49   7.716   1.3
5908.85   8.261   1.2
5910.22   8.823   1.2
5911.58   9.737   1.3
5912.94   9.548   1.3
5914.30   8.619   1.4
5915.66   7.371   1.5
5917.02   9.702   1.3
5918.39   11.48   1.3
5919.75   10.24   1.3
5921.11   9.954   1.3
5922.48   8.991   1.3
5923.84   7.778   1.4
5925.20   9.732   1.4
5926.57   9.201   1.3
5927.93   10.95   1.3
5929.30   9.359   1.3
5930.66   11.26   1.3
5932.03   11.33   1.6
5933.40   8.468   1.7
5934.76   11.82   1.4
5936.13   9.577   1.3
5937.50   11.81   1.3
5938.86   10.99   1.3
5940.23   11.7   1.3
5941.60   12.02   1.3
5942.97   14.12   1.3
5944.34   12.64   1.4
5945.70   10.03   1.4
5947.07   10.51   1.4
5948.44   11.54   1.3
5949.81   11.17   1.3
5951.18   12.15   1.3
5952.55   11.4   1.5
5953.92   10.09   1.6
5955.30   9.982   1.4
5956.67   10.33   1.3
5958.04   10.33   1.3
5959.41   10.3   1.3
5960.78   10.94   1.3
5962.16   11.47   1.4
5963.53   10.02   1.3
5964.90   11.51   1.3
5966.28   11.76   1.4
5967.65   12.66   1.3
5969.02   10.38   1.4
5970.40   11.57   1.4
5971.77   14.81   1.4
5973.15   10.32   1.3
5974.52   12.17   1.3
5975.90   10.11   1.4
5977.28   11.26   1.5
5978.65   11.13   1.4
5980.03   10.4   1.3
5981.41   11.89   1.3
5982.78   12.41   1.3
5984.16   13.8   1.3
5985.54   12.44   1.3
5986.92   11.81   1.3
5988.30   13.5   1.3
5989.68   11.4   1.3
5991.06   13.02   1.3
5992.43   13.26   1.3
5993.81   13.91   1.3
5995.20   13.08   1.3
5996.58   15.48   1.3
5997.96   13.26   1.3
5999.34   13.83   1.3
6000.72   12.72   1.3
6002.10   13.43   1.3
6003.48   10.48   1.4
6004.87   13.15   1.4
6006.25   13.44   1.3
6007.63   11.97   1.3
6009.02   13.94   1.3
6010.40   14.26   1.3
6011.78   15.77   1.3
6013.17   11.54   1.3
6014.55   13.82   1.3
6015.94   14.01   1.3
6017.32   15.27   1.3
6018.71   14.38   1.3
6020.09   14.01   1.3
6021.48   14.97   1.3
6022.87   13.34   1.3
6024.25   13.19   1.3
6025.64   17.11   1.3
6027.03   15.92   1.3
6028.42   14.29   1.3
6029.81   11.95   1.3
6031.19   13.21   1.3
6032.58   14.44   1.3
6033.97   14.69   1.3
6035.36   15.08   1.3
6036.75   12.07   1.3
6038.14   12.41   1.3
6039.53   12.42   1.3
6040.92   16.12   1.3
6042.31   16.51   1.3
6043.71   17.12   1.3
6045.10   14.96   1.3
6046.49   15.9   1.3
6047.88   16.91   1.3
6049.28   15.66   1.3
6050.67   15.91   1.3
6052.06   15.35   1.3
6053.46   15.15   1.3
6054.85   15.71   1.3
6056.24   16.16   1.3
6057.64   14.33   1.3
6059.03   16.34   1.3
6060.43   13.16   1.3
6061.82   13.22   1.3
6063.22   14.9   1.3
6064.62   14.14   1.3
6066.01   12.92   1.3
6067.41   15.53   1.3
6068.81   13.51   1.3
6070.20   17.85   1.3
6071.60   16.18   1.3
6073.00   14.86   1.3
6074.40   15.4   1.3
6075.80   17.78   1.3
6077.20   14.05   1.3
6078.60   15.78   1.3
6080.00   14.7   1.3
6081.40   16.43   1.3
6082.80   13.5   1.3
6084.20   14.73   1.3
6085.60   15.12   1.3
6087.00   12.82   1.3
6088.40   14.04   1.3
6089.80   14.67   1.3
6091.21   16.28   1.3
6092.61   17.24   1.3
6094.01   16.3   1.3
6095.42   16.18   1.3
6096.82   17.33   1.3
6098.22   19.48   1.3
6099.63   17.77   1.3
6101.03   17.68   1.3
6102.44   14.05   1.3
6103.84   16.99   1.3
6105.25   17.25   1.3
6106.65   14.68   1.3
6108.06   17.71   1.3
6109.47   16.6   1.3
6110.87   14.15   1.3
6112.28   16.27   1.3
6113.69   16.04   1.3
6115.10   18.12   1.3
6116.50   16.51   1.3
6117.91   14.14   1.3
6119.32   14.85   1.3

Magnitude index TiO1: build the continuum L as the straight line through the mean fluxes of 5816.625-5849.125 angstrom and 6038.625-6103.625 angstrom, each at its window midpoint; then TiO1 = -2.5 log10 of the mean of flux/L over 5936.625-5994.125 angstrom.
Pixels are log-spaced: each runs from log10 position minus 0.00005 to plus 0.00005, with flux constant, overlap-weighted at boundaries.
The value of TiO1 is 0.28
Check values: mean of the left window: 14.5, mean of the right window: 15.5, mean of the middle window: 11.6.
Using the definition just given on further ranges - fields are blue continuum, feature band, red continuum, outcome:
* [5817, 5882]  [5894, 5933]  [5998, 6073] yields 0.478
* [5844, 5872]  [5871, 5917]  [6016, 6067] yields 0.480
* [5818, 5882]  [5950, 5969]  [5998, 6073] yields 0.246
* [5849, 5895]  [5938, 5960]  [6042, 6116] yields 0.088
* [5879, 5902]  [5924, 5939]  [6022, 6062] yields -0.119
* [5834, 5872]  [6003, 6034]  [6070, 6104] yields 0.078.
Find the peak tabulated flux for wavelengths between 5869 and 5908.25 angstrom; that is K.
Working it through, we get 11.72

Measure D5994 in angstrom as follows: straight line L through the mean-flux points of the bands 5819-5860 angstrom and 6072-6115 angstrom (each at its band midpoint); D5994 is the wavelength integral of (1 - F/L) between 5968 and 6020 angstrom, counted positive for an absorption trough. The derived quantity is 7.7 angstrom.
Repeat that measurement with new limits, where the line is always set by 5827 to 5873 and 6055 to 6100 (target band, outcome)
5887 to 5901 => 7.8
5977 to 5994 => 2.5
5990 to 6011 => 1.9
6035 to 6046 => 0.3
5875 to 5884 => 2.4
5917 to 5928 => 3.2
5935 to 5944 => 1.4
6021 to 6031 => 0.4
